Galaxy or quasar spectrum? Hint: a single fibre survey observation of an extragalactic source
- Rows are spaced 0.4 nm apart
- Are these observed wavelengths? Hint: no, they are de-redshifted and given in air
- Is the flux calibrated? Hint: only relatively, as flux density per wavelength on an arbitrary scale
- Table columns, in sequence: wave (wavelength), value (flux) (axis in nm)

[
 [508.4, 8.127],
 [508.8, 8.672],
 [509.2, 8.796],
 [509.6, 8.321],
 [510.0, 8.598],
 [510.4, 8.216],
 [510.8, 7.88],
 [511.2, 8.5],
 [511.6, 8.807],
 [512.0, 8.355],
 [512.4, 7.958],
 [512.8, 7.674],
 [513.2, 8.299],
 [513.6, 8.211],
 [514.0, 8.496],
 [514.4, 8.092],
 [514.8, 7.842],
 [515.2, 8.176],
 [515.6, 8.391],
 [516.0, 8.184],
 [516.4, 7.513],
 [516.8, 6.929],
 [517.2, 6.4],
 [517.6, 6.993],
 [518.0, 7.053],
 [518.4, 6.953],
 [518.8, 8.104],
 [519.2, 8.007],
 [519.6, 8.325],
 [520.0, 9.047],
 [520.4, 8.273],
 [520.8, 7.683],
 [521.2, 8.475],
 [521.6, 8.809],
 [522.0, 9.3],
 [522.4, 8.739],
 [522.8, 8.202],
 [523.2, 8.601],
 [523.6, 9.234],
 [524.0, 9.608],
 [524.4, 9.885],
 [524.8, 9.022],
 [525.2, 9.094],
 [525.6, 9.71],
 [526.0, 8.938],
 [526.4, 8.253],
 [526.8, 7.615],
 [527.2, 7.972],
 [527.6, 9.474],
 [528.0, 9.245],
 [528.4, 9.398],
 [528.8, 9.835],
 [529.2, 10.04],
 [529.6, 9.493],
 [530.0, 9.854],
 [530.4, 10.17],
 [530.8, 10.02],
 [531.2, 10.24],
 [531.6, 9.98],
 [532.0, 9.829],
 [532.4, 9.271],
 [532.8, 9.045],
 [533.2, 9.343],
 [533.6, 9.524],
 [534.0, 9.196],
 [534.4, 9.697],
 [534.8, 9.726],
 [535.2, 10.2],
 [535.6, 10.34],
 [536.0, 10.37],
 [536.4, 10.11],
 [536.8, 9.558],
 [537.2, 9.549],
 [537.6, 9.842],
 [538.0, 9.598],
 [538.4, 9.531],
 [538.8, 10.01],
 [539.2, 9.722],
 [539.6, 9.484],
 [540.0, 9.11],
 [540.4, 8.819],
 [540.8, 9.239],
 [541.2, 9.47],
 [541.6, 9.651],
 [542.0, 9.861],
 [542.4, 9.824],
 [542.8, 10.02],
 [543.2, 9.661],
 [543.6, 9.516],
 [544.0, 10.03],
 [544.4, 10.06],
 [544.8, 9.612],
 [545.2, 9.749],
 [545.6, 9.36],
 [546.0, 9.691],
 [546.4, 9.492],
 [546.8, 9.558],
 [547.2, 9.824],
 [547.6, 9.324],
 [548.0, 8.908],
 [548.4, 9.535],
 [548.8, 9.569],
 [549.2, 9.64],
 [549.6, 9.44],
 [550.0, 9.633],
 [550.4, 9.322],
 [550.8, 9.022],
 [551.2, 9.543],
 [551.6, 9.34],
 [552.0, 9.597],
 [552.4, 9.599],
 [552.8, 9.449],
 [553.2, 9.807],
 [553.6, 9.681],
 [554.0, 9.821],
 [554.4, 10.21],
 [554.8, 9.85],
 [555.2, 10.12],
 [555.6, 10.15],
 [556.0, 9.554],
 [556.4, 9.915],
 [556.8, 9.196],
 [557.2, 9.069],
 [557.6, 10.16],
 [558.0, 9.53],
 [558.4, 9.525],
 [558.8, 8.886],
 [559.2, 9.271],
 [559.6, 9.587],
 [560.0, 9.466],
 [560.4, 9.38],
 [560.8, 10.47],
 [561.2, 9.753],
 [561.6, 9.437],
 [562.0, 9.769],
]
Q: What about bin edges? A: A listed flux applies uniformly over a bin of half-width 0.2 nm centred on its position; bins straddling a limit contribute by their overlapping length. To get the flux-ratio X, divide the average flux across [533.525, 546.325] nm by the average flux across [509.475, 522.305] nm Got 1.2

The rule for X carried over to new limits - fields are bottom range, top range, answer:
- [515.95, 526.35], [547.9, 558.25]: 1.15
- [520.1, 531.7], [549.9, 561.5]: 1.05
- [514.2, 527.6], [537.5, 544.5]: 1.16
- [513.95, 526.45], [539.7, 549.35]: 1.15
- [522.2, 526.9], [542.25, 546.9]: 1.09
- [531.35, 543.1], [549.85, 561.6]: 1.00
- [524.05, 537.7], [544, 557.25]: 1.01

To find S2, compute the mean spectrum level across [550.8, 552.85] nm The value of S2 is 9.46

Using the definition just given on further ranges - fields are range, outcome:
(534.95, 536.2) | 10.3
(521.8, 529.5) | 9.07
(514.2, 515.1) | 7.99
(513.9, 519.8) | 7.68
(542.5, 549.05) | 9.62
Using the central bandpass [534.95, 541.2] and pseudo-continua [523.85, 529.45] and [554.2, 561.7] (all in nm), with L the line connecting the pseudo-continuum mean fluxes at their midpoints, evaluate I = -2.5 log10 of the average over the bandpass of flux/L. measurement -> -0.04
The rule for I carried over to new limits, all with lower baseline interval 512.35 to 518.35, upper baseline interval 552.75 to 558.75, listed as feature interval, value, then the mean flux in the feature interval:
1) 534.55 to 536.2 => -0.17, 10.1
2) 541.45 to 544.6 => -0.08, 9.83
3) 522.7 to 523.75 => -0.08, 8.7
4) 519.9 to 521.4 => -0.05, 8.32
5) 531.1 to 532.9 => -0.13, 9.68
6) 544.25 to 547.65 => -0.05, 9.64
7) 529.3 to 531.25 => -0.17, 9.94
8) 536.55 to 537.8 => -0.10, 9.67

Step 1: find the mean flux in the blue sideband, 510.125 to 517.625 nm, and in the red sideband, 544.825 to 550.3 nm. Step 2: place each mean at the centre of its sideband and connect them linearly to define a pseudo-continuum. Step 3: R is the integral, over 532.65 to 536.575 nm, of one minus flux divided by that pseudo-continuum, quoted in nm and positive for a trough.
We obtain -0.37 nm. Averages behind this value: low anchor 7.97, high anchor 9.52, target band 9.76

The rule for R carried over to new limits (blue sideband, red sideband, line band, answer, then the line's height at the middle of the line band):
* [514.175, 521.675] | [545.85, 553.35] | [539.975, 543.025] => -0.15 nm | 9.07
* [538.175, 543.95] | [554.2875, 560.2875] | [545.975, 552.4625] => 0.09 nm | 9.6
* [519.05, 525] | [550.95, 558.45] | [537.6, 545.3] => -0.27 nm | 9.31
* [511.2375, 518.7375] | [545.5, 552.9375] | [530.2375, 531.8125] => -0.28 nm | 8.59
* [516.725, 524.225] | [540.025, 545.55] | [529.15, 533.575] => -0.43 nm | 8.88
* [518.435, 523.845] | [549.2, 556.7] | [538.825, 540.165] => -0.05 nm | 9.16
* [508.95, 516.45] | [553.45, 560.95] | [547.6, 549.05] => 0.01 nm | 9.39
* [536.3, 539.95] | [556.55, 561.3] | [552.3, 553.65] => -0.01 nm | 9.57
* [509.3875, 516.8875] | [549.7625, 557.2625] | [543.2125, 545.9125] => -0.12 nm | 9.3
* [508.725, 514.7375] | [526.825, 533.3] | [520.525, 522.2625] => 0.08 nm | 8.95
